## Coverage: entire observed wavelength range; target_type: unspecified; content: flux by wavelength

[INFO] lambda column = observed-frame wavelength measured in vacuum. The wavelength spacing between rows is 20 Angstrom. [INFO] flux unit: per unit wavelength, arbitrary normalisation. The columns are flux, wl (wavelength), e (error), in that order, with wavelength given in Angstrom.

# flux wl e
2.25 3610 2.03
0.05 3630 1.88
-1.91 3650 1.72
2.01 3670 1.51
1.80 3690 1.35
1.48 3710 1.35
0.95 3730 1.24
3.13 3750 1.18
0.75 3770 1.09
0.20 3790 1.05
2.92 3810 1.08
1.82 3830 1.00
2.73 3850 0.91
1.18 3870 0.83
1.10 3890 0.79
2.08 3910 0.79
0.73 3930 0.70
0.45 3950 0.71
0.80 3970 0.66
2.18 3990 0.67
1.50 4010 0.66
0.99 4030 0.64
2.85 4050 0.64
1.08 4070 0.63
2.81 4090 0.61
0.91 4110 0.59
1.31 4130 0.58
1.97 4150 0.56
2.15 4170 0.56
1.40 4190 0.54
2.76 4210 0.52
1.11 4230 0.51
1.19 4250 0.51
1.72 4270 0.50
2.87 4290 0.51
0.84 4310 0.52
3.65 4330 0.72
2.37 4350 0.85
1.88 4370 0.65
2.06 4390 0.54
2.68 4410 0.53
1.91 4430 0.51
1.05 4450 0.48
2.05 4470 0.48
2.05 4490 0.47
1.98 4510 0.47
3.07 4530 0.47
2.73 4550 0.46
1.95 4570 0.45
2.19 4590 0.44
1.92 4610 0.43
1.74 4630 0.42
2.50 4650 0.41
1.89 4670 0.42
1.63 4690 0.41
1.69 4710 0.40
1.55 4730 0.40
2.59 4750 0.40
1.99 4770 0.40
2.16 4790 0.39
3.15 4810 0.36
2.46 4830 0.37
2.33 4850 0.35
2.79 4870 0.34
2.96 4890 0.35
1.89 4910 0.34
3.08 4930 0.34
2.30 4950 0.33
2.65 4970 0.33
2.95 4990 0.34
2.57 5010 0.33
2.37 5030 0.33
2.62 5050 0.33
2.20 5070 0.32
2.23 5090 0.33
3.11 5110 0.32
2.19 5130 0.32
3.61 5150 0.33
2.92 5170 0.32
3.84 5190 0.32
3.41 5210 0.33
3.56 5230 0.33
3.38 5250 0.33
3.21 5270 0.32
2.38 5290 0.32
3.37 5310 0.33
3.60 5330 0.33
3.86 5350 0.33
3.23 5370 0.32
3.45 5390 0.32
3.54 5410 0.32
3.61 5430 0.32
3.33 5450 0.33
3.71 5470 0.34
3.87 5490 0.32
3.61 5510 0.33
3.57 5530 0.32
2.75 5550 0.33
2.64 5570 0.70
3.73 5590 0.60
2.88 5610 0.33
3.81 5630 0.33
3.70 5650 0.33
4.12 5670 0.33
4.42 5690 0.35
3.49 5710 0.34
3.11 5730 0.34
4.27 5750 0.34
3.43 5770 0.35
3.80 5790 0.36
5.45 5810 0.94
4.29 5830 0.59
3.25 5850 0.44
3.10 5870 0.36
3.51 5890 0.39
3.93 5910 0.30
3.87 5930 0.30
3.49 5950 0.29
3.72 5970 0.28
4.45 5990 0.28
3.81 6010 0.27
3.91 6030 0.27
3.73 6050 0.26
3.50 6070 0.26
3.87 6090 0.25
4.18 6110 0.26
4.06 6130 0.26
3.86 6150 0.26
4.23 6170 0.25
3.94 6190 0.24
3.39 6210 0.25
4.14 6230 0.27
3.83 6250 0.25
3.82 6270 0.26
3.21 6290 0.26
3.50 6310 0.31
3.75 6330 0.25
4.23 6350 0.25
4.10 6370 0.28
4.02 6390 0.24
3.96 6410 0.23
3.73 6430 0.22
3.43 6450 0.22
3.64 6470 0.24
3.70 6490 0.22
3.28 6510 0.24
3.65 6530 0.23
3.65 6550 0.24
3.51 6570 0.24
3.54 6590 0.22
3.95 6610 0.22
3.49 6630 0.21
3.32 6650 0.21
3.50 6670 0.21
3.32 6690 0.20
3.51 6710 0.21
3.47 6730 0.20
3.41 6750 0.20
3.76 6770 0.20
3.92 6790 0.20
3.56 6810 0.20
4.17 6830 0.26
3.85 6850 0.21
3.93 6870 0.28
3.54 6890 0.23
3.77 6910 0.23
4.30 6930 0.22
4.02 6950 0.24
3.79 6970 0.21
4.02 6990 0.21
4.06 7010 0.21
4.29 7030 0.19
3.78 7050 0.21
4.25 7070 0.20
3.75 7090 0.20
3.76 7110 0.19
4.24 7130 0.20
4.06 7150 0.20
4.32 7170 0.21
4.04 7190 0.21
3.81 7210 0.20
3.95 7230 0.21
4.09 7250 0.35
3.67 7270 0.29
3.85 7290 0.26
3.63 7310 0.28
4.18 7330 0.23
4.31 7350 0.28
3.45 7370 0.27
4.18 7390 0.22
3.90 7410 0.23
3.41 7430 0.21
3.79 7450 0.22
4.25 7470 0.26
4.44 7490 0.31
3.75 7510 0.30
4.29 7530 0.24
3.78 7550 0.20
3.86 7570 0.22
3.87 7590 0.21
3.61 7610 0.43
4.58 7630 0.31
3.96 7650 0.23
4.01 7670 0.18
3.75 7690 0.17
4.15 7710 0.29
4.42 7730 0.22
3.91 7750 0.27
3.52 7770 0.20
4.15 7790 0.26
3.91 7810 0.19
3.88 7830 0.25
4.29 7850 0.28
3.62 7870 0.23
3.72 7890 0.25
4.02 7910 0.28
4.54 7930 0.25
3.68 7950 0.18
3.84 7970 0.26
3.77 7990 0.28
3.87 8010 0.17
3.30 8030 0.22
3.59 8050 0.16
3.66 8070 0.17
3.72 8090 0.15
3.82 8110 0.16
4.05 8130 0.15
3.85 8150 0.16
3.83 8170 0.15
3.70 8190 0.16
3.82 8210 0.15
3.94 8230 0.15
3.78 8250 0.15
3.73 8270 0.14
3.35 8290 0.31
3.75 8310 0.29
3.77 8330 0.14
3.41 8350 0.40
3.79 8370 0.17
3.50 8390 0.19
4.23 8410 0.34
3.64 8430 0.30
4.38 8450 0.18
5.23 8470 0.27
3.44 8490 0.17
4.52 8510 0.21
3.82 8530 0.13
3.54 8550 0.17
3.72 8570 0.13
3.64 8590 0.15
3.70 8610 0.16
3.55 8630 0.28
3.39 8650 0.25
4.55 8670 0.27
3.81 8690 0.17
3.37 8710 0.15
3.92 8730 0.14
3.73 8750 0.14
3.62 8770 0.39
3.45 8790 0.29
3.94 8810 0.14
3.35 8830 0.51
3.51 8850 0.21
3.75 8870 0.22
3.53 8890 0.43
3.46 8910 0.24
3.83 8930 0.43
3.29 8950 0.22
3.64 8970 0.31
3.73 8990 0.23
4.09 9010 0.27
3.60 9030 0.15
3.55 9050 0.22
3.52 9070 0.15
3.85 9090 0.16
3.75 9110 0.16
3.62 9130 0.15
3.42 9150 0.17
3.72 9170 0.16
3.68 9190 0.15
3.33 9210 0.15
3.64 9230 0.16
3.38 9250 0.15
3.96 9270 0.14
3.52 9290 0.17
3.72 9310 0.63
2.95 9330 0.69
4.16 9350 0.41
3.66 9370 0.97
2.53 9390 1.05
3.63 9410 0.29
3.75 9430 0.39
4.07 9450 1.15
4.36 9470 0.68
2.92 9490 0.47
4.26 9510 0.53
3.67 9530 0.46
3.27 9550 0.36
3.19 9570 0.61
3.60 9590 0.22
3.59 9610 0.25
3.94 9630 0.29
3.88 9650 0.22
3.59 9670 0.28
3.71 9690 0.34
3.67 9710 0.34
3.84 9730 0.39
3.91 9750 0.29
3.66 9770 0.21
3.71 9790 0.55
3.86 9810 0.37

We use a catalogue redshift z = 0.29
